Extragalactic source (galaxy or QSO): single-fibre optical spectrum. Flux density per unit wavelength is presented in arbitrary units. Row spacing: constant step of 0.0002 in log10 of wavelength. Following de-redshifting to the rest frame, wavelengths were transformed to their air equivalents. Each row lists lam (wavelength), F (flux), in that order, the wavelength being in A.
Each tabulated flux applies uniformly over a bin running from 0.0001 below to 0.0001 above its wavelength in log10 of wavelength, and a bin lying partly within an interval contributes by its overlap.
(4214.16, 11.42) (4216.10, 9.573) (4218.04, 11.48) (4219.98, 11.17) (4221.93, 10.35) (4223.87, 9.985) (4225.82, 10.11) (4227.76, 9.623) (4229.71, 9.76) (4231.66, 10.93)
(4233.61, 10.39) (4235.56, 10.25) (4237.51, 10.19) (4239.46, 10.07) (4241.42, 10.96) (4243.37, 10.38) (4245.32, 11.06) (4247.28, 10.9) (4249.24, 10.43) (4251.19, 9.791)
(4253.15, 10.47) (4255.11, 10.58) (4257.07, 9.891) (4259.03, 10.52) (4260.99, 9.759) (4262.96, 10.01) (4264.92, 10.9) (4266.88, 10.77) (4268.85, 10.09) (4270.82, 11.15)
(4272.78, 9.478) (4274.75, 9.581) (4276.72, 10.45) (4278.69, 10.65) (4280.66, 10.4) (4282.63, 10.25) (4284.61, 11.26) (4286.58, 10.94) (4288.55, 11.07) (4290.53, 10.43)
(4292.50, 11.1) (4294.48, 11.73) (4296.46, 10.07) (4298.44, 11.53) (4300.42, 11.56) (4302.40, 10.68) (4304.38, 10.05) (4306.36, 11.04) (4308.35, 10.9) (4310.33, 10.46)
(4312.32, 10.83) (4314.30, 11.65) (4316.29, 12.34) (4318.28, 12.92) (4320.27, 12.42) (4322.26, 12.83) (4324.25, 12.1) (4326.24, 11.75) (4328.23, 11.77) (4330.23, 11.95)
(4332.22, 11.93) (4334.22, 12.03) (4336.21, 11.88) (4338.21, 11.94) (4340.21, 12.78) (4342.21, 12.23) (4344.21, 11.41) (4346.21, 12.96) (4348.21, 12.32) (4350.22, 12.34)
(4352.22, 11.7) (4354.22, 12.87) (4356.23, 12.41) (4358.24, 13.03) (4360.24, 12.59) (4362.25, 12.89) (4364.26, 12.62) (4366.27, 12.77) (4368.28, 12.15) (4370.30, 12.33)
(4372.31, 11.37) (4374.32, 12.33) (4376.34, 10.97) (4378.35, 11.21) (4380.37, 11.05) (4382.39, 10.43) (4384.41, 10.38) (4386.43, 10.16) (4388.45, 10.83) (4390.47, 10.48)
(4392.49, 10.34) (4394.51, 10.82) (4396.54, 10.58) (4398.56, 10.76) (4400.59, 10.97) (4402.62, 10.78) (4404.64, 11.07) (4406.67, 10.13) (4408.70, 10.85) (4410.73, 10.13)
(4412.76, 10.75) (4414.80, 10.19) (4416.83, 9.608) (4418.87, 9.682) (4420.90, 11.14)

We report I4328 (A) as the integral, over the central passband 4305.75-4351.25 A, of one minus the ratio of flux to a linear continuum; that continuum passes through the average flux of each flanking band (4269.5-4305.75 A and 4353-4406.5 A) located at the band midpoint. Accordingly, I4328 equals -3.8 A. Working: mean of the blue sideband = 10.7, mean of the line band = 12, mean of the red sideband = 11.4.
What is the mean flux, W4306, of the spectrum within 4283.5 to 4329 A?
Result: 11.4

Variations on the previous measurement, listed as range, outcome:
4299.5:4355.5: 11.8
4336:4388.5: 11.9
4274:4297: 10.7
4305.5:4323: 11.7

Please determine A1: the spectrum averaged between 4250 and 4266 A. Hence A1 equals 10.3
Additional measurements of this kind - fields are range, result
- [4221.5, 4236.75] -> 10.2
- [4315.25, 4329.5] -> 12.3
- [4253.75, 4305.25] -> 10.6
